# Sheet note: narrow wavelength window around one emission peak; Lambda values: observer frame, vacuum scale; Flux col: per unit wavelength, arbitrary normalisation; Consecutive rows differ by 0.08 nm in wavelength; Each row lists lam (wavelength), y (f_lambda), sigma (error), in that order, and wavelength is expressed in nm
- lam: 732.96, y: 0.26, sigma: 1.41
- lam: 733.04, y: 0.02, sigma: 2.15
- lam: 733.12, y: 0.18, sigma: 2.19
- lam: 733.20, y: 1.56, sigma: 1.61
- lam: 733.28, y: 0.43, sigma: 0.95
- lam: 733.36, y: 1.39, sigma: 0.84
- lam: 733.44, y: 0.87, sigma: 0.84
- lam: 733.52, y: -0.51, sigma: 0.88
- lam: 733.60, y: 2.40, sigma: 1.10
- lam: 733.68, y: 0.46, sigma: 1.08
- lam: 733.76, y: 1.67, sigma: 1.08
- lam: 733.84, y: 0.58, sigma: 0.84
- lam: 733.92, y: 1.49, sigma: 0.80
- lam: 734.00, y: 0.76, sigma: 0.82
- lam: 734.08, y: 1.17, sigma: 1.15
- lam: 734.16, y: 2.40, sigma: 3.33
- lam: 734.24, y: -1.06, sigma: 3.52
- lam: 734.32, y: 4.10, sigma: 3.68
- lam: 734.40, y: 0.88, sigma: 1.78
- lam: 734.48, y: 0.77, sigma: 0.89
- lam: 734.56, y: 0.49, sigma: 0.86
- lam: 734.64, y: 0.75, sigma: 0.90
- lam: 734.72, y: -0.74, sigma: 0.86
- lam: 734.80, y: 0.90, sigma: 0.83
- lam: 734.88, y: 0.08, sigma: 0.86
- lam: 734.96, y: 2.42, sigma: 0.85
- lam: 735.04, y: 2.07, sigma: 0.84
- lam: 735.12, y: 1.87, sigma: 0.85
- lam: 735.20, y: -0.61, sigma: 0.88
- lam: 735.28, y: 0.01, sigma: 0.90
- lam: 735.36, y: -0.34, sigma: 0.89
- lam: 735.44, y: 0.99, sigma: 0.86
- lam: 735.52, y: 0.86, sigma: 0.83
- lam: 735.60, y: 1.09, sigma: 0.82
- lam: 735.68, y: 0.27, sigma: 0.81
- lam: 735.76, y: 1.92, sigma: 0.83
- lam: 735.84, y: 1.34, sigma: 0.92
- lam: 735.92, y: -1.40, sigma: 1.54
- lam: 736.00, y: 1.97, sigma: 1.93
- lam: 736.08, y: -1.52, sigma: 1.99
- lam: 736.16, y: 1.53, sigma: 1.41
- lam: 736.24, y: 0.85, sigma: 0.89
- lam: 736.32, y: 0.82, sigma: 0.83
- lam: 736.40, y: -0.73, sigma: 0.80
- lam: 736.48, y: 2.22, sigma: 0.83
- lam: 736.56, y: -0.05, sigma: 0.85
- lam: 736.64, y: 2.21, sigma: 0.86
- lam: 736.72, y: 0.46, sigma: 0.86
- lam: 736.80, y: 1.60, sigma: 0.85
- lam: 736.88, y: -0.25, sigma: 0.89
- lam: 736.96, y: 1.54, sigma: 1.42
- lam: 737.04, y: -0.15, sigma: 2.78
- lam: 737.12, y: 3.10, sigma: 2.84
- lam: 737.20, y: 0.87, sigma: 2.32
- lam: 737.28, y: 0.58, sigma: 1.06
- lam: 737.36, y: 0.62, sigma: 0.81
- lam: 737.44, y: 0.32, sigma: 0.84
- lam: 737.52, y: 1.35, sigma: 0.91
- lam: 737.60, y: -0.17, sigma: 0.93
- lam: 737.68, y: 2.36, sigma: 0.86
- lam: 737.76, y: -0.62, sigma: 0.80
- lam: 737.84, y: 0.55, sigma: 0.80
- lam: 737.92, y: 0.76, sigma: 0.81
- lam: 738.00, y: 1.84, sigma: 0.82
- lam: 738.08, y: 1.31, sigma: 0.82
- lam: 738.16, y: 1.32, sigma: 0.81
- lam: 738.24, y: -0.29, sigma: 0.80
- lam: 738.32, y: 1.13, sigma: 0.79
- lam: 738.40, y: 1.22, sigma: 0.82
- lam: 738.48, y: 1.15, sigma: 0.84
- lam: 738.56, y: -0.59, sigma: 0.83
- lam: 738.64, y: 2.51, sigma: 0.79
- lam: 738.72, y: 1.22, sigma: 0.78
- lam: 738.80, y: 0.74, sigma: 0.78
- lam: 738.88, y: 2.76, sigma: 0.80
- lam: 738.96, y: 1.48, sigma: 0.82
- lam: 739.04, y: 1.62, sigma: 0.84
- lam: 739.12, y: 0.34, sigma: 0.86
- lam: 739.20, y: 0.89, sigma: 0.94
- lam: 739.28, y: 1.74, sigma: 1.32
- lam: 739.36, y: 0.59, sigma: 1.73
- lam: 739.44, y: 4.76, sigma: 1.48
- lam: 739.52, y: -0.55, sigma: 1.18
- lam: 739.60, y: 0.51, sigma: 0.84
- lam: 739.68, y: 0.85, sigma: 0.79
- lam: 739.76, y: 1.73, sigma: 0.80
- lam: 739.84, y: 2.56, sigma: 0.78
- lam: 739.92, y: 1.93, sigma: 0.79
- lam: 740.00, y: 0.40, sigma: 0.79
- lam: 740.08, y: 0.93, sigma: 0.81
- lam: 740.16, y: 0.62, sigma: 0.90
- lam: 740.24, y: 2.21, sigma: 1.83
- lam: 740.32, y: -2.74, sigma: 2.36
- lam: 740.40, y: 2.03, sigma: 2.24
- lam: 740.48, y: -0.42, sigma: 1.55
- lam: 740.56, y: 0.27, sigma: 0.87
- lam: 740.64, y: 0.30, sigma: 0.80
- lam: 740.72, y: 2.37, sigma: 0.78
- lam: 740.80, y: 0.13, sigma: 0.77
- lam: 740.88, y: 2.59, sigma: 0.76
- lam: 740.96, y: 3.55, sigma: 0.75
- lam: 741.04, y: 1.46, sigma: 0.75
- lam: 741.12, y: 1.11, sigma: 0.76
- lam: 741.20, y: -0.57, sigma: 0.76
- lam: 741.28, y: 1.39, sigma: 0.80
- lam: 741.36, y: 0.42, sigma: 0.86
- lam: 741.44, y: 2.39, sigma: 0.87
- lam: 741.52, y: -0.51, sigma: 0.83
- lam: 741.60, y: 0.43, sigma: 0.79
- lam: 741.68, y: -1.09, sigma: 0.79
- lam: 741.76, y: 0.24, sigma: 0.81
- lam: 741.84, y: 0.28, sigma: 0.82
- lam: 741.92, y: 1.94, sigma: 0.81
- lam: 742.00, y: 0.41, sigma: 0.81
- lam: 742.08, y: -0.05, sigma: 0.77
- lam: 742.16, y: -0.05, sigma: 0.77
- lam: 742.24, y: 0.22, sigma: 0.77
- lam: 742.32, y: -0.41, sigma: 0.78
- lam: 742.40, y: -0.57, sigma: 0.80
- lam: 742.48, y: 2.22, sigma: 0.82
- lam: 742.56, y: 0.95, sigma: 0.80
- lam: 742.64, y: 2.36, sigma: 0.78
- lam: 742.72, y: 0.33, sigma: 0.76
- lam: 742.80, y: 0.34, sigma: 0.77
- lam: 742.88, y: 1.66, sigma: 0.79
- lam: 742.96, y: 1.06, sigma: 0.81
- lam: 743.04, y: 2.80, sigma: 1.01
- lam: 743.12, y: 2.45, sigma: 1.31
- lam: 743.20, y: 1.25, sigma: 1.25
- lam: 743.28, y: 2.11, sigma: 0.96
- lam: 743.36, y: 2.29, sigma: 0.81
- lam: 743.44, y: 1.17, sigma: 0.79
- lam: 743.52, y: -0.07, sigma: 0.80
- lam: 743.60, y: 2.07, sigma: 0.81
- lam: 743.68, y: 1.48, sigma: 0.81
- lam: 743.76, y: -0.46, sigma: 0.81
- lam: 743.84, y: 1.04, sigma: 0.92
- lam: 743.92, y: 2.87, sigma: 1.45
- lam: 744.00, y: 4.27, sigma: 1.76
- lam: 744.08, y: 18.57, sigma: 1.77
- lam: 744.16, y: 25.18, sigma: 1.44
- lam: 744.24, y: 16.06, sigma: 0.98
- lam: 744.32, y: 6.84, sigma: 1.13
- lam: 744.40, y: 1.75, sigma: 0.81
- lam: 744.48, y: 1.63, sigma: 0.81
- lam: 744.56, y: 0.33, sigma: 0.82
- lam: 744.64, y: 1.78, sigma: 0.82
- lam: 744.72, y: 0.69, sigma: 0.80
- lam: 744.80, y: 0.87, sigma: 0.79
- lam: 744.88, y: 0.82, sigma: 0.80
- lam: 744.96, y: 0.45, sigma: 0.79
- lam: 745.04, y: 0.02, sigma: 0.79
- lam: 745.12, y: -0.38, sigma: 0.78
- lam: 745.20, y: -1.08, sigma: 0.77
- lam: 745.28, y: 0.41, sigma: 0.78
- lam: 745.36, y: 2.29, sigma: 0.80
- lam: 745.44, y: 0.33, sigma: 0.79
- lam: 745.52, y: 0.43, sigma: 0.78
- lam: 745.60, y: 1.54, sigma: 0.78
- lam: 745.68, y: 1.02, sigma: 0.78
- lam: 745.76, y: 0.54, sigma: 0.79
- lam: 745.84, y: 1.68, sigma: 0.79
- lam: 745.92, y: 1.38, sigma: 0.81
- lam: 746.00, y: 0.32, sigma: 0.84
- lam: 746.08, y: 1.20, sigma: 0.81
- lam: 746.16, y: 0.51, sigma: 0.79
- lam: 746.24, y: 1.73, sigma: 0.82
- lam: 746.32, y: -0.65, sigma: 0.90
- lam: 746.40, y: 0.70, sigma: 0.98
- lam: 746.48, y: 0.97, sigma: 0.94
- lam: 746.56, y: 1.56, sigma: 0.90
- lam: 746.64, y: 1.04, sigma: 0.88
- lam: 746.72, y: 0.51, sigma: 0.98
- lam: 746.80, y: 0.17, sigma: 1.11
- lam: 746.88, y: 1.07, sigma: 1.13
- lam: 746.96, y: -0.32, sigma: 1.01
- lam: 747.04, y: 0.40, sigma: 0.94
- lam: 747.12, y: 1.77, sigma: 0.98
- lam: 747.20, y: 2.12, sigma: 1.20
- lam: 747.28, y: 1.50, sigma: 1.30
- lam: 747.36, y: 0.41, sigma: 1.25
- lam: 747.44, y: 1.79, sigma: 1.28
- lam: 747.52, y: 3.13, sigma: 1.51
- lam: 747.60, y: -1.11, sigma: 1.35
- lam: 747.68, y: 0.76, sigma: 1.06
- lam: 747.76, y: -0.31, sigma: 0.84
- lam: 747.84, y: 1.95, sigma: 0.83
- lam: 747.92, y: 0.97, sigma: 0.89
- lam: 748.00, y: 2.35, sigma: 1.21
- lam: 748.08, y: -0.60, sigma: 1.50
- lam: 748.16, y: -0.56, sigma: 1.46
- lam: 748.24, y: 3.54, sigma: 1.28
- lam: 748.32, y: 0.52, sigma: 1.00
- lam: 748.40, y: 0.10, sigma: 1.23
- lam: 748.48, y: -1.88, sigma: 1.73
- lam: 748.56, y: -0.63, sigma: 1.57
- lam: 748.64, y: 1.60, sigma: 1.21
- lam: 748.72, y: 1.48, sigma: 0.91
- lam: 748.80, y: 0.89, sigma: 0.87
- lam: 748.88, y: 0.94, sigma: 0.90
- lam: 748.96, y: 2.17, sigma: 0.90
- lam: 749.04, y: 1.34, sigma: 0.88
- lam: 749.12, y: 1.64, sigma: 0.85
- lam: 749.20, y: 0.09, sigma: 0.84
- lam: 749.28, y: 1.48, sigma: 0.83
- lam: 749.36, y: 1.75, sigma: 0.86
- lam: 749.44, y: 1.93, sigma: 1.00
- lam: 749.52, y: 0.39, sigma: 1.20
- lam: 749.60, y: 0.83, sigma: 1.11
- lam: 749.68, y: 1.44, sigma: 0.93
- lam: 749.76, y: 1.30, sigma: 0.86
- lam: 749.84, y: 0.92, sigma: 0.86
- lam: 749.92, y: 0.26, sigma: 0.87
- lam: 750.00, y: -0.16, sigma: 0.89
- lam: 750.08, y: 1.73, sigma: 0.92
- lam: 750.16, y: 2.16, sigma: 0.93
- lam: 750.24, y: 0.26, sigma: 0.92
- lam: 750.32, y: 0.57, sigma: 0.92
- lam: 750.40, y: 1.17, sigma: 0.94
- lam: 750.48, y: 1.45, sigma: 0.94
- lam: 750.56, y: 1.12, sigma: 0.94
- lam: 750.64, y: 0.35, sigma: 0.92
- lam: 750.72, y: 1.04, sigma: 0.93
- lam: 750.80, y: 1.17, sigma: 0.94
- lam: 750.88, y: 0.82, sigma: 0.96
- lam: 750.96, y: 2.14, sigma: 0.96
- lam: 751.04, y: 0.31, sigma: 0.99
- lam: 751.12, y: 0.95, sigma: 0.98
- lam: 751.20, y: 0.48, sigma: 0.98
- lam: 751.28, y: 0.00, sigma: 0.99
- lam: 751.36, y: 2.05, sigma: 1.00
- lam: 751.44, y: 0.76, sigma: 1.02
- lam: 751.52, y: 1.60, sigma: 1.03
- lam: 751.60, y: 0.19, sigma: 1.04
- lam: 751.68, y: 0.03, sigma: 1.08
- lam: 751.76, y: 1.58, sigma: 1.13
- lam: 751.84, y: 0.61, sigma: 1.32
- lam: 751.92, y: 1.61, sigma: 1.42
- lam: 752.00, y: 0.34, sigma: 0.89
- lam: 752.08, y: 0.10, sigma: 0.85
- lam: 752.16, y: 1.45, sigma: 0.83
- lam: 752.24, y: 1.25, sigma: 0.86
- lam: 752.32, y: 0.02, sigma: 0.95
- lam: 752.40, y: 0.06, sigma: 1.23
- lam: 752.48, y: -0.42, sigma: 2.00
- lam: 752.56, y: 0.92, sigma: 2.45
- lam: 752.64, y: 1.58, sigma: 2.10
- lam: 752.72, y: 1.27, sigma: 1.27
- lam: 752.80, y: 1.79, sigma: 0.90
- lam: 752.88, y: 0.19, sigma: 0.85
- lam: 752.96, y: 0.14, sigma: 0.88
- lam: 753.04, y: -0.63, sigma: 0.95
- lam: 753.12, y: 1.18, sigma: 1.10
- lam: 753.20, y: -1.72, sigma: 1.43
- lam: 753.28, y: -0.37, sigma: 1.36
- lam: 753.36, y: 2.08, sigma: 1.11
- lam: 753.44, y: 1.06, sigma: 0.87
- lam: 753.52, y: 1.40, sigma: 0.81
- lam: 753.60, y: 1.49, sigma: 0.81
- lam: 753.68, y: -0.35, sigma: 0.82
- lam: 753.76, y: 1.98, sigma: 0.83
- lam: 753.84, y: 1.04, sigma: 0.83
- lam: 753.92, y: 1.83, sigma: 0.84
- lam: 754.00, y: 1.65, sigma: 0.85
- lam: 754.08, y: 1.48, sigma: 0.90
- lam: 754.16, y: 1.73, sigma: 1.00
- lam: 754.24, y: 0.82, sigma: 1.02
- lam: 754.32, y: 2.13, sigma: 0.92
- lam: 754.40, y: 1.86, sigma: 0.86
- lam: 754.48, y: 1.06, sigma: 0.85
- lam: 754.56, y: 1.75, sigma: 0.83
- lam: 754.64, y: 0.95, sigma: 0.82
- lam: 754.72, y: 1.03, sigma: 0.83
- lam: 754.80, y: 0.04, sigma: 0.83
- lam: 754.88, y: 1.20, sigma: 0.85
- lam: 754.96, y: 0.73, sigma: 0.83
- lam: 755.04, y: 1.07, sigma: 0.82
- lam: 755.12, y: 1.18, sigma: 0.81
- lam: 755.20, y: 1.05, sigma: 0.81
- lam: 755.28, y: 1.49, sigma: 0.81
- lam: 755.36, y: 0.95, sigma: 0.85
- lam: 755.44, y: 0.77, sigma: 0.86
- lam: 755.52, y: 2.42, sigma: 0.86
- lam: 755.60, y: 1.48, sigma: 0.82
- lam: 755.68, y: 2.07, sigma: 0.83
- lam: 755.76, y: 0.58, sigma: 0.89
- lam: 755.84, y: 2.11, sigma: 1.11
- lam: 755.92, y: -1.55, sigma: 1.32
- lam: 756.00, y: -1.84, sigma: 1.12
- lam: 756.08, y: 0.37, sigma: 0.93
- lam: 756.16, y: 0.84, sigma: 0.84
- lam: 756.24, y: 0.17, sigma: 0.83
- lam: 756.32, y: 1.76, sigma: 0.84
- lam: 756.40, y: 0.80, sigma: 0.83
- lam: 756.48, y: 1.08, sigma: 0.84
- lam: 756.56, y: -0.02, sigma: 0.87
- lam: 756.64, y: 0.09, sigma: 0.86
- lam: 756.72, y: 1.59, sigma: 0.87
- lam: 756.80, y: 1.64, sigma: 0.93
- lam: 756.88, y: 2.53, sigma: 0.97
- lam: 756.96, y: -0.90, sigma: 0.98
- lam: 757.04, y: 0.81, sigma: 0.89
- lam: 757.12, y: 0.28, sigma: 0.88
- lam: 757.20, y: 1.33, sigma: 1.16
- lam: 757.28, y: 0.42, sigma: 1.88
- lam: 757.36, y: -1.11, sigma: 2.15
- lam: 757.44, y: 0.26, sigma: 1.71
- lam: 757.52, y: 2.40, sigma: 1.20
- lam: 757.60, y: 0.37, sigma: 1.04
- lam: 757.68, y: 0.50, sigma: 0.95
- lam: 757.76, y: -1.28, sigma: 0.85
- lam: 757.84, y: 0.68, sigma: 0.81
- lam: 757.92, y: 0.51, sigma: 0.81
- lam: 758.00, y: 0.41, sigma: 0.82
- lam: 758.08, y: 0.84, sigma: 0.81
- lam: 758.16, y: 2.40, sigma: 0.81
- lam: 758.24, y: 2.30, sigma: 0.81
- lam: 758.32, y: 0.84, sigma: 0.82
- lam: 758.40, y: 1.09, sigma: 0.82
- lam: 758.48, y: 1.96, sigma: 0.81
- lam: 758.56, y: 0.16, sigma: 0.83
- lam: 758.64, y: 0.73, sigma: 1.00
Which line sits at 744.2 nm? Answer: H-alpha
